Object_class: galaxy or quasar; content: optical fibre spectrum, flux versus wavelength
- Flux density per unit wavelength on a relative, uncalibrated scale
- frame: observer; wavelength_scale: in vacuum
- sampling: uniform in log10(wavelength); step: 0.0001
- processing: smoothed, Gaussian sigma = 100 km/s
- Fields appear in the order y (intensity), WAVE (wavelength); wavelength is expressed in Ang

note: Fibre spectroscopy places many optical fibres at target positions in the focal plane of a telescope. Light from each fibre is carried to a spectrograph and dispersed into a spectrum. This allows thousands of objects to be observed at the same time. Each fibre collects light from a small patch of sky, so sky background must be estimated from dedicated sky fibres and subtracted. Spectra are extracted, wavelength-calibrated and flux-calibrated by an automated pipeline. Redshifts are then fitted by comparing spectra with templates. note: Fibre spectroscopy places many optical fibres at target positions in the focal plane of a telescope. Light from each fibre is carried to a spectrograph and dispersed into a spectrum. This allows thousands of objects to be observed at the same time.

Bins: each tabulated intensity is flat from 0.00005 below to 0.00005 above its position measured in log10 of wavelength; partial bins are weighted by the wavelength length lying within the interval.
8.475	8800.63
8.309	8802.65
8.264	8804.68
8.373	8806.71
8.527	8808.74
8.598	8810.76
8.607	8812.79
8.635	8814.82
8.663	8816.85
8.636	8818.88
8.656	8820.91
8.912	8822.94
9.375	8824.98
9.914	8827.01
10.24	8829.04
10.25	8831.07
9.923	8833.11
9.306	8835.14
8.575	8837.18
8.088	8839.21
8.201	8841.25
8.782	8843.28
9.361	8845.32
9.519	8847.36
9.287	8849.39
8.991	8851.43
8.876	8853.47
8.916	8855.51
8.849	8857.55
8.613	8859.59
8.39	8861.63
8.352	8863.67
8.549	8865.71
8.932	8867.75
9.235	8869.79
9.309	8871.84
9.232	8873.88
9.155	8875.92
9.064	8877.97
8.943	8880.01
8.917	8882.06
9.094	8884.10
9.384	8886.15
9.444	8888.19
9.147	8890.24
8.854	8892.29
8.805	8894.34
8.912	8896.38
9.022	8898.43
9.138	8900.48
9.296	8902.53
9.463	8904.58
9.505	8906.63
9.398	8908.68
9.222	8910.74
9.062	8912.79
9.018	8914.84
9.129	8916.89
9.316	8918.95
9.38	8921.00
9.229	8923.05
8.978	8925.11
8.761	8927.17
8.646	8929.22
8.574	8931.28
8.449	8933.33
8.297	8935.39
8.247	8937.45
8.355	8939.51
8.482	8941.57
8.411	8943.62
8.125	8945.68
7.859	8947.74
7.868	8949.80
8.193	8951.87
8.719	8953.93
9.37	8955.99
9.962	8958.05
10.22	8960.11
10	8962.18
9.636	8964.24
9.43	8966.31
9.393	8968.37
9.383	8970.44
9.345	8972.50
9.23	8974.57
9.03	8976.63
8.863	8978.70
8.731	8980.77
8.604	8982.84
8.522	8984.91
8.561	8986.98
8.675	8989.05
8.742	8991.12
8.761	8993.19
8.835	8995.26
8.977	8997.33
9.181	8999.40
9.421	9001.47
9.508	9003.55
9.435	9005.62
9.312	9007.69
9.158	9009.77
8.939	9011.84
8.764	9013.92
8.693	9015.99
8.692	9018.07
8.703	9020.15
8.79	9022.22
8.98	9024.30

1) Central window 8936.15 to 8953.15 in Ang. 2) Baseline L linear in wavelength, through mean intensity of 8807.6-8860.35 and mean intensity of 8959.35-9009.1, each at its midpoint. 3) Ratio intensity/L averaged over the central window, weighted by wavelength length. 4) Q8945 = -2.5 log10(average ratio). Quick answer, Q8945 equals 0.11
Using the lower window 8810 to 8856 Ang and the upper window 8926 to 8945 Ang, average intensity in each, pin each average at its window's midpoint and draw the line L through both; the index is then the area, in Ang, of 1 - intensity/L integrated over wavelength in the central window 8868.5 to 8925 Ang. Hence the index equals -3.1 Ang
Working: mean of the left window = 9.06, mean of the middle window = 9.17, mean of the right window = 8.47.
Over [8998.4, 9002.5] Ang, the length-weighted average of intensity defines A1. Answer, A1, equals 9.31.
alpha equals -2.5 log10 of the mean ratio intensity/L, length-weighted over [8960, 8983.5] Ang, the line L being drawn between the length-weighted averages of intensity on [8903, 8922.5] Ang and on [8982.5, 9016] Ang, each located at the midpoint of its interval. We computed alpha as -0.03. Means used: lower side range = 9.28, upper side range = 8.96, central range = 9.3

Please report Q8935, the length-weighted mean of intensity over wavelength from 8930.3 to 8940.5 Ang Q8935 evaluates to 8.38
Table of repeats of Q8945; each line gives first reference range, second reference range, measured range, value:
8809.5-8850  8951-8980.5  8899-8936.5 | 0.02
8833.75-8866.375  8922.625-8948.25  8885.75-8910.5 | -0.07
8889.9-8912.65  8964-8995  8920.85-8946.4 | 0.06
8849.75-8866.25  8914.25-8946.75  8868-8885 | -0.05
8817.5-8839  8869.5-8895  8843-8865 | 0.04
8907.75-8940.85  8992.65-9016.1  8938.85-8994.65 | 0.01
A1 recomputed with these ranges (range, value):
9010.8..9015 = 8.86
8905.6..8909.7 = 9.46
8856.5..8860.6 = 8.73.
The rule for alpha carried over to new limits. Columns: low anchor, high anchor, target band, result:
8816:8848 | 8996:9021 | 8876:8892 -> 0.00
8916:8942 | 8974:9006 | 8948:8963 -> -0.03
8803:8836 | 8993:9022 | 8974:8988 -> 0.03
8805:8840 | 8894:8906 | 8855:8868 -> 0.05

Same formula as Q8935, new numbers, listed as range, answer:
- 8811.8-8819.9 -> 8.64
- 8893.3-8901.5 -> 8.97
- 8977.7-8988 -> 8.65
